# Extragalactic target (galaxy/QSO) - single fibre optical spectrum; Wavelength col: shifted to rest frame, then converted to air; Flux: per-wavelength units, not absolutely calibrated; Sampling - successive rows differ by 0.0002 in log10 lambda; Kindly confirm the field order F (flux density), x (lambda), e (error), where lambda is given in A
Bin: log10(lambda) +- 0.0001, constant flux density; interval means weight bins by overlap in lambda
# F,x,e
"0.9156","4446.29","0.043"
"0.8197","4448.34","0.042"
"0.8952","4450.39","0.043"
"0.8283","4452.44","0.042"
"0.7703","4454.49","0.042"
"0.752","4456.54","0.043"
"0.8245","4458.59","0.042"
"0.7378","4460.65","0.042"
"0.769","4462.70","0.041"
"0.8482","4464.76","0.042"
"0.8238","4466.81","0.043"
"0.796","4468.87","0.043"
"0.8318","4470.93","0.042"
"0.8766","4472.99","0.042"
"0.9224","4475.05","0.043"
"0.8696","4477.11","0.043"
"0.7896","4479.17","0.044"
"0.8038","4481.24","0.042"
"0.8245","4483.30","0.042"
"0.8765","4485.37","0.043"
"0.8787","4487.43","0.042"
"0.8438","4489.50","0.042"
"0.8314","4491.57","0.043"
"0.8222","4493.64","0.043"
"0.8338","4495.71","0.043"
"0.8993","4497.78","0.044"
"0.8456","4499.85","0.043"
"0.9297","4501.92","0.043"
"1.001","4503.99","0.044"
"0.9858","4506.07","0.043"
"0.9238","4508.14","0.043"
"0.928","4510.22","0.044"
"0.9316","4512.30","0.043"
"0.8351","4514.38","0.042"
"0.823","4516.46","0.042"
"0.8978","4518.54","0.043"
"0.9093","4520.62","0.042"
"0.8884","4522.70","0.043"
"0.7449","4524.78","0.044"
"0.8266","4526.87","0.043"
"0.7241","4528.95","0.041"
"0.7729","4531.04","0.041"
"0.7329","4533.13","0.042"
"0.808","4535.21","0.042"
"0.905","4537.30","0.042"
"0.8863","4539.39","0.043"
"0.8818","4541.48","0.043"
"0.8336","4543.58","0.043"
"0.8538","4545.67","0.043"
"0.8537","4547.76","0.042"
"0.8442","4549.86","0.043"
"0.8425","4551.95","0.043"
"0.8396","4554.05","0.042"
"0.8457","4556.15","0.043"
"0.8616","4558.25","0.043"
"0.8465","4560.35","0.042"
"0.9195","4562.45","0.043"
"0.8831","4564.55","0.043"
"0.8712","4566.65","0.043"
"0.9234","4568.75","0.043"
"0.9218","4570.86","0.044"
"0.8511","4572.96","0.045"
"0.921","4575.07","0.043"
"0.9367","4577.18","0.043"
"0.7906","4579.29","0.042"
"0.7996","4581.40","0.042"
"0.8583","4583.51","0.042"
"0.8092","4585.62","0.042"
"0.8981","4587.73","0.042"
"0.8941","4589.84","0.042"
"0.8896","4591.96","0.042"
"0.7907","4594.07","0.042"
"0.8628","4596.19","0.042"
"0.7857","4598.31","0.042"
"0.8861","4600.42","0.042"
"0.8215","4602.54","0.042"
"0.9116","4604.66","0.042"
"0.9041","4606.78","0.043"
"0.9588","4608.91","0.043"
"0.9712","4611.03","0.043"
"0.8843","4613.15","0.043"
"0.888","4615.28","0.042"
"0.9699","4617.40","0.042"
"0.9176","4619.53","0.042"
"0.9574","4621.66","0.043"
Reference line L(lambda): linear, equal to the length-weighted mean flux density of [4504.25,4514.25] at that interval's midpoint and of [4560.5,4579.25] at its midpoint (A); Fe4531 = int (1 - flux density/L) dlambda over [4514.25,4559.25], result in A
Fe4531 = 3.9 A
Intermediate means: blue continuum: 0.936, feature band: 0.837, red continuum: 0.895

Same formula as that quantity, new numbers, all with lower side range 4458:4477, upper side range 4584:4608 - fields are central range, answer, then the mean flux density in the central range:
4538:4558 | -0.16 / 0.854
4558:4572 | -0.64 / 0.891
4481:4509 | -1.54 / 0.881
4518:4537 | 0.67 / 0.813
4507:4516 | -0.66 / 0.9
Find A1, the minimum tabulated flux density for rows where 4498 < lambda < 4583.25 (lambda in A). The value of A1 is 0.7241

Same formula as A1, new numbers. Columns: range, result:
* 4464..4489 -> 0.7896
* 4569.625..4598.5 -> 0.7857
